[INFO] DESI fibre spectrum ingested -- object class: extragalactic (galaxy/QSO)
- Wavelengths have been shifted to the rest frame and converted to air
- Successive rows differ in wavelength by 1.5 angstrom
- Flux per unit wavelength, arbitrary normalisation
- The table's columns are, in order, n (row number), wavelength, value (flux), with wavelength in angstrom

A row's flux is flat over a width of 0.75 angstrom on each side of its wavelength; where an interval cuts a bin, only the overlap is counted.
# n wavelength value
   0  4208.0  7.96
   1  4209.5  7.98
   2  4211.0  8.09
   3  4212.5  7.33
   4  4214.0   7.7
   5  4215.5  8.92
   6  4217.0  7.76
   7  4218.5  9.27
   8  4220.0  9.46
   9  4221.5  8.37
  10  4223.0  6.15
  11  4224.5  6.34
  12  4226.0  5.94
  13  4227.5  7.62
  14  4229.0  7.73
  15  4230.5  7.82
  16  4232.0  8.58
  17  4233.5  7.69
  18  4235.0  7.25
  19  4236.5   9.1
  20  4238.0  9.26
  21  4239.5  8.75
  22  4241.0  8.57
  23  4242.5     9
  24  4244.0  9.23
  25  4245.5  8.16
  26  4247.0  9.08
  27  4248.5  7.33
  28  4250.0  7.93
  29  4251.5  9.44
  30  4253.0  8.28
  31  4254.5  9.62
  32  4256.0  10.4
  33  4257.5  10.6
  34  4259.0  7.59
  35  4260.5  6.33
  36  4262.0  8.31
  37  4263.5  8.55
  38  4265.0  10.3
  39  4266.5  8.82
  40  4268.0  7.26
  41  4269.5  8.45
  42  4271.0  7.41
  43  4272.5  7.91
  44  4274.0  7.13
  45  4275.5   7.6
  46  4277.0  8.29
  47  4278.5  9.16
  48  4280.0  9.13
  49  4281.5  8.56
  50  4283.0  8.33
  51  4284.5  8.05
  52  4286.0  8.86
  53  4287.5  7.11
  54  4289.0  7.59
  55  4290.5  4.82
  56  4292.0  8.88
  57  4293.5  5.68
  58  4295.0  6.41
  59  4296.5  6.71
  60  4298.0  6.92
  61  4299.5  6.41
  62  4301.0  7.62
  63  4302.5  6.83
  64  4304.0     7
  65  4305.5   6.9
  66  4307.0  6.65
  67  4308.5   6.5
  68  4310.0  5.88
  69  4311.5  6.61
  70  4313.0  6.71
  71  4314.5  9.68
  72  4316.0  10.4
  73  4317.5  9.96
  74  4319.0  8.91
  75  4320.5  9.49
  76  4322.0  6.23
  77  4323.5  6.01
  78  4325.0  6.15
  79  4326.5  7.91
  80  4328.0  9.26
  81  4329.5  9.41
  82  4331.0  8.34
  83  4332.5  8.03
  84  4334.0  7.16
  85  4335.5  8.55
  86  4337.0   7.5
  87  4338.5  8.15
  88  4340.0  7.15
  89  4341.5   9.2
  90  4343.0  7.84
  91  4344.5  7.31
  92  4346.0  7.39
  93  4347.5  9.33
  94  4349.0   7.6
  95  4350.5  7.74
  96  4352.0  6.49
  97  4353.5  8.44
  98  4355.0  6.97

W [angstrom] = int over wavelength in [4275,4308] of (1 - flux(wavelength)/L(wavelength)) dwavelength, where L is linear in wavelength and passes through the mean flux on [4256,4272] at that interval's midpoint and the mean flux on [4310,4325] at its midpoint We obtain 3.2 angstrom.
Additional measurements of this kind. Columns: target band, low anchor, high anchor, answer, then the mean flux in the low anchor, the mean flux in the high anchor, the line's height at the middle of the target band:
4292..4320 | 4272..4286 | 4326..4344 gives 2.9 angstrom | 8.28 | 8.2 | 8.24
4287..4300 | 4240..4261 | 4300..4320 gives 2.0 angstrom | 8.71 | 7.67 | 7.96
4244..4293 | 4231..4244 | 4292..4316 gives -2.9 angstrom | 8.55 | 7.01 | 7.83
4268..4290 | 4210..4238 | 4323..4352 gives -0.5 angstrom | 7.88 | 7.88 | 7.88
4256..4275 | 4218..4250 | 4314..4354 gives -0.4 angstrom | 8.12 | 8.12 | 8.12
